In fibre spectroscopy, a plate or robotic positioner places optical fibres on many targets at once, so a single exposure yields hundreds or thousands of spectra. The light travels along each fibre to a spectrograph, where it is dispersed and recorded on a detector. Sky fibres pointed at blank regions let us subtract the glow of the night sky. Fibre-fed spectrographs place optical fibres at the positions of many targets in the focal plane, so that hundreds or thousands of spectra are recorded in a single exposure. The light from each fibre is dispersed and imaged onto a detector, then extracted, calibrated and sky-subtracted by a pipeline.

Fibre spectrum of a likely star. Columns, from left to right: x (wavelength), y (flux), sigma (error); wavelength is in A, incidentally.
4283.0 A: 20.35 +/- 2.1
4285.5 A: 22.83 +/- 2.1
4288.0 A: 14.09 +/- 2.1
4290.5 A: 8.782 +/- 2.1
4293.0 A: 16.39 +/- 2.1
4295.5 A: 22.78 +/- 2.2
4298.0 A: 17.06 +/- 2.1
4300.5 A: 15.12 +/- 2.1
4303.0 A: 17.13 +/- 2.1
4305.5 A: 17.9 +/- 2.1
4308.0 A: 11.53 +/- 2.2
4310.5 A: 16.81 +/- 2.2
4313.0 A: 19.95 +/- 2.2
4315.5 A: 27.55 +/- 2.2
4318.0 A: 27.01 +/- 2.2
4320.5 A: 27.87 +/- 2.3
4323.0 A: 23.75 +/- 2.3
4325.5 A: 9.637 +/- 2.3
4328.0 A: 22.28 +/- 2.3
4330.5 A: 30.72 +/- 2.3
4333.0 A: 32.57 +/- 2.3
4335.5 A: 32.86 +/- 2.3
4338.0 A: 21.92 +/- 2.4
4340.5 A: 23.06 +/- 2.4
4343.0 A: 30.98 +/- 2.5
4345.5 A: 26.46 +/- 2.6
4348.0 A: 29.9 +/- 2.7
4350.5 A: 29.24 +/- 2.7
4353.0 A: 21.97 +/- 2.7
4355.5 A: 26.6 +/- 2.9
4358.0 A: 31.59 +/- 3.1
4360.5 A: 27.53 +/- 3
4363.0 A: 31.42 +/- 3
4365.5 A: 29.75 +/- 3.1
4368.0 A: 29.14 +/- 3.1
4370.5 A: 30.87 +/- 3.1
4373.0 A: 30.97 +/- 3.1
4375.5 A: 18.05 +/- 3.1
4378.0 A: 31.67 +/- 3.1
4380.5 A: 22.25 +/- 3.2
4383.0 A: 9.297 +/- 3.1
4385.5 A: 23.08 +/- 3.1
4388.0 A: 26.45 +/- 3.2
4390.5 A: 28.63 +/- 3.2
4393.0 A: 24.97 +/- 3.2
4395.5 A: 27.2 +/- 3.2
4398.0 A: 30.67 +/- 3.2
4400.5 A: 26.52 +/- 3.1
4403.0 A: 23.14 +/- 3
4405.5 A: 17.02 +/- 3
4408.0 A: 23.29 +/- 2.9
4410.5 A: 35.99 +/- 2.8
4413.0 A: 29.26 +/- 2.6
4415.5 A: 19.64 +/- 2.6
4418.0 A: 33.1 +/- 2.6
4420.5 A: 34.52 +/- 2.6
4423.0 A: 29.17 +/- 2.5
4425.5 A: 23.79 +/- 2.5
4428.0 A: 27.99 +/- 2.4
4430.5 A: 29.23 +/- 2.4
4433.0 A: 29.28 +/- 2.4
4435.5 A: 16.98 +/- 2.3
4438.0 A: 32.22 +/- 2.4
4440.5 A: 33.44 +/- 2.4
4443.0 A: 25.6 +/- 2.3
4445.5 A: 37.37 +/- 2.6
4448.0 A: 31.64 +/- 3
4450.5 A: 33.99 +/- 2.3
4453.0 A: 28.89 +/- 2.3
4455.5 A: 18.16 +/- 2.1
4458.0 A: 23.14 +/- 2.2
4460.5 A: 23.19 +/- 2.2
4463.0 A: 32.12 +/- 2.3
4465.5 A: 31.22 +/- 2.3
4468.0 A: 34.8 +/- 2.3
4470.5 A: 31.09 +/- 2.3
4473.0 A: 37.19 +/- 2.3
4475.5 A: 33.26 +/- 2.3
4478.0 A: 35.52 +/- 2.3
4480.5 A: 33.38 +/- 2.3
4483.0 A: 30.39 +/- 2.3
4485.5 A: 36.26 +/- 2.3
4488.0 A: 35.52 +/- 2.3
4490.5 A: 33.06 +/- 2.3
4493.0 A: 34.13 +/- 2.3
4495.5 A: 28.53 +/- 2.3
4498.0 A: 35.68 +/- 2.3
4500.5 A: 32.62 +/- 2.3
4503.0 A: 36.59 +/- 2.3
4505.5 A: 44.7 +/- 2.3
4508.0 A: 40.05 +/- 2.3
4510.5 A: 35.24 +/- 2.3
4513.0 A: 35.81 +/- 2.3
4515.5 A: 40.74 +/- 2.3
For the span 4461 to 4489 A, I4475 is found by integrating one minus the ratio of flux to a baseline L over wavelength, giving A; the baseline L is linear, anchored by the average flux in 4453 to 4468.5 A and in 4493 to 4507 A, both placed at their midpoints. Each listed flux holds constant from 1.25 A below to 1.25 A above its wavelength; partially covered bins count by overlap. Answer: -3.2 A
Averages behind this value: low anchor 26.9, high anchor 35.6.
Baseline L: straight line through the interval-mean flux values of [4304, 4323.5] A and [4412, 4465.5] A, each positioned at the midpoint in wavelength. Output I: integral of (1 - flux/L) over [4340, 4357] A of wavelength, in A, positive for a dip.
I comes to -2.8 A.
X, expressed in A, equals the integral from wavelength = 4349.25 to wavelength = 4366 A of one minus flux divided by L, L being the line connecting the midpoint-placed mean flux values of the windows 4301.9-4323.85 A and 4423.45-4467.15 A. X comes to -3.4 A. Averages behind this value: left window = 21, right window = 28.2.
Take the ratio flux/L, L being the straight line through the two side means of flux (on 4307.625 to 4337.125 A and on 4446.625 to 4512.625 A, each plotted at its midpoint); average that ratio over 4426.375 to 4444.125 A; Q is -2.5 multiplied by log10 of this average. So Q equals 0.09 mag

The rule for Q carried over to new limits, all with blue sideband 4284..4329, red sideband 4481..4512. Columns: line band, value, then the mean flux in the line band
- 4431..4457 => 0.07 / 28.7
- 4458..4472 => 0.09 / 29.9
